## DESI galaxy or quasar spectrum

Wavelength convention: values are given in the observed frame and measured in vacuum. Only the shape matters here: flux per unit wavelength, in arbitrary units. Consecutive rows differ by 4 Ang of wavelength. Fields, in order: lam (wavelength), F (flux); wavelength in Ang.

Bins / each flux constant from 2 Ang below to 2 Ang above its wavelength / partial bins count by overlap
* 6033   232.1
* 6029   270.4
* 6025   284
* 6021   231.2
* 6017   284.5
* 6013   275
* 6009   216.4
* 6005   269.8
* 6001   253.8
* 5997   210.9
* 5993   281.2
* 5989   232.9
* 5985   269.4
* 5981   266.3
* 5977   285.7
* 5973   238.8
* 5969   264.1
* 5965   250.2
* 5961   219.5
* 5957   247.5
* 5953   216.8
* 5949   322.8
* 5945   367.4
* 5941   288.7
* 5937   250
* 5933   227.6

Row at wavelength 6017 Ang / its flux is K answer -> 284.5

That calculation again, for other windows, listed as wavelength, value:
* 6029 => 270.4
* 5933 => 227.6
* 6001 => 253.8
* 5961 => 219.5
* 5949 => 322.8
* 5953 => 216.8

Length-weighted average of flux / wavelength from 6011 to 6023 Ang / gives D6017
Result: 264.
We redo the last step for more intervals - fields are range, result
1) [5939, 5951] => 326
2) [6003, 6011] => 243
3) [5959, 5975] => 243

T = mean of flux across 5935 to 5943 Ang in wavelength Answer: 269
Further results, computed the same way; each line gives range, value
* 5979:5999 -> 252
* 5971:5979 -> 262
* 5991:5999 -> 246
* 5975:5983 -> 276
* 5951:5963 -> 228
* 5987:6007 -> 250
